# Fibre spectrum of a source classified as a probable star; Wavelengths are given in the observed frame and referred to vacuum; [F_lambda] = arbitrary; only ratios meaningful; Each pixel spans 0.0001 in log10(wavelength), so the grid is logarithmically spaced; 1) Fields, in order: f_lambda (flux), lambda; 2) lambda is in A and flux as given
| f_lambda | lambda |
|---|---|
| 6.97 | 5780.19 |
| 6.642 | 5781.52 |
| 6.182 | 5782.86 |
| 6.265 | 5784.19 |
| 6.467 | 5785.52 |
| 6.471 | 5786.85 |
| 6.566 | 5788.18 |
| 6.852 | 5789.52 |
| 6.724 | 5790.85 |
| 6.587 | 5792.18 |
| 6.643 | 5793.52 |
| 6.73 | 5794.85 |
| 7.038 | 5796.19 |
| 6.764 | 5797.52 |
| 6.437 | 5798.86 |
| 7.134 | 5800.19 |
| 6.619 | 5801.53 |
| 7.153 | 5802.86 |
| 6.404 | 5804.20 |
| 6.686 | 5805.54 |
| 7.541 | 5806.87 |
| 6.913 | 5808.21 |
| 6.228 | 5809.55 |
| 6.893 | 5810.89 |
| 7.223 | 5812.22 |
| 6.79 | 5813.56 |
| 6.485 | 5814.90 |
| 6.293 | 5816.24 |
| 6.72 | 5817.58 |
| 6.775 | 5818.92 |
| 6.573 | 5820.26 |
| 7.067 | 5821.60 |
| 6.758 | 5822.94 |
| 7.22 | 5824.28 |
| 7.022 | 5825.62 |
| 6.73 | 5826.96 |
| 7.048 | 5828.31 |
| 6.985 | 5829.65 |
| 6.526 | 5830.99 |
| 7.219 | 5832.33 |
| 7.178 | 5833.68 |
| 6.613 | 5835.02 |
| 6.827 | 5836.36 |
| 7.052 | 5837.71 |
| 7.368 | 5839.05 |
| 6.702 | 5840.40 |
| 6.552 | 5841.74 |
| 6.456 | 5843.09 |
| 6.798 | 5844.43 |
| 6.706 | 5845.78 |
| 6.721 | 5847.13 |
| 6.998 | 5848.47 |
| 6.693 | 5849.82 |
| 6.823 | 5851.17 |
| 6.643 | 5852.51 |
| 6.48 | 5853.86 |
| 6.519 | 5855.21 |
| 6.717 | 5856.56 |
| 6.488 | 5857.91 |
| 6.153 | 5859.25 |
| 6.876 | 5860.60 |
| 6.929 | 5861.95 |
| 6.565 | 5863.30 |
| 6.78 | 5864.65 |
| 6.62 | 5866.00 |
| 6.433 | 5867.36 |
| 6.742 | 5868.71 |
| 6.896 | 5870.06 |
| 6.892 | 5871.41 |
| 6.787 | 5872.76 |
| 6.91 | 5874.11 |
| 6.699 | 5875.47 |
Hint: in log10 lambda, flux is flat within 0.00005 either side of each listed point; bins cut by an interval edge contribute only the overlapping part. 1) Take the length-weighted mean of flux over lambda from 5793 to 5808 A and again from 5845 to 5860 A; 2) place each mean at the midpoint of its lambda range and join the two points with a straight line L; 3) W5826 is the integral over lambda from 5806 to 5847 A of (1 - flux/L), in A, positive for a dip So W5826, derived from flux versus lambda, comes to -0.6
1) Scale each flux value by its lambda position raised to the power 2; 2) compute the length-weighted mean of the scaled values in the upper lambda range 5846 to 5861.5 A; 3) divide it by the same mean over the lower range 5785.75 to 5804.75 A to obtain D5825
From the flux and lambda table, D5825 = 1.01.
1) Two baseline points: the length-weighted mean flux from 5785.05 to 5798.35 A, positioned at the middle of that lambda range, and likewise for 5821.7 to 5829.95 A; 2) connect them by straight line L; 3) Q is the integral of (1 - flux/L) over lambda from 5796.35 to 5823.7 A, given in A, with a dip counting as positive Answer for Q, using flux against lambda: 0.22 A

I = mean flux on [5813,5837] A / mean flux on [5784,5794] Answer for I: 1.0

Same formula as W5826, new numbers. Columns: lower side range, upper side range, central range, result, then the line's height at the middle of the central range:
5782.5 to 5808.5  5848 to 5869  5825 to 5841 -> -0.64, 6.67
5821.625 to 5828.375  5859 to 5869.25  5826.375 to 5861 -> 0.24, 6.81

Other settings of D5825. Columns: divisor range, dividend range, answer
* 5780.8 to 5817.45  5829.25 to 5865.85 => 1.03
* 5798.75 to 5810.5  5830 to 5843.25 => 1.02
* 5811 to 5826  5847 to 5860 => 0.98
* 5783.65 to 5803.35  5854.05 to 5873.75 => 1.02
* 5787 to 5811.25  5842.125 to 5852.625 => 1.01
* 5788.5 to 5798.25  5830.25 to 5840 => 1.05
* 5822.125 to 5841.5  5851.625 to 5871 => 0.97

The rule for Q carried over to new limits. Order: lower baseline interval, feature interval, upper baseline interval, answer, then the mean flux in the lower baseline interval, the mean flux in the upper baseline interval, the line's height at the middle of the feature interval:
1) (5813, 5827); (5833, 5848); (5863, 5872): -0.2 A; 6.77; 6.71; 6.74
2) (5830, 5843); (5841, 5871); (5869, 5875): 0.9 A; 6.87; 6.86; 6.87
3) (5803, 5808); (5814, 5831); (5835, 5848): 0.1 A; 6.91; 6.79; 6.85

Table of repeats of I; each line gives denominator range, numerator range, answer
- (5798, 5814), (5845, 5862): 0.97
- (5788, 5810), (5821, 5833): 1.03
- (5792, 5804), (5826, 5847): 1.01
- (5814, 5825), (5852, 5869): 0.98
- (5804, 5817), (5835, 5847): 1.00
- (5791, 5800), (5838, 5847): 1.01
